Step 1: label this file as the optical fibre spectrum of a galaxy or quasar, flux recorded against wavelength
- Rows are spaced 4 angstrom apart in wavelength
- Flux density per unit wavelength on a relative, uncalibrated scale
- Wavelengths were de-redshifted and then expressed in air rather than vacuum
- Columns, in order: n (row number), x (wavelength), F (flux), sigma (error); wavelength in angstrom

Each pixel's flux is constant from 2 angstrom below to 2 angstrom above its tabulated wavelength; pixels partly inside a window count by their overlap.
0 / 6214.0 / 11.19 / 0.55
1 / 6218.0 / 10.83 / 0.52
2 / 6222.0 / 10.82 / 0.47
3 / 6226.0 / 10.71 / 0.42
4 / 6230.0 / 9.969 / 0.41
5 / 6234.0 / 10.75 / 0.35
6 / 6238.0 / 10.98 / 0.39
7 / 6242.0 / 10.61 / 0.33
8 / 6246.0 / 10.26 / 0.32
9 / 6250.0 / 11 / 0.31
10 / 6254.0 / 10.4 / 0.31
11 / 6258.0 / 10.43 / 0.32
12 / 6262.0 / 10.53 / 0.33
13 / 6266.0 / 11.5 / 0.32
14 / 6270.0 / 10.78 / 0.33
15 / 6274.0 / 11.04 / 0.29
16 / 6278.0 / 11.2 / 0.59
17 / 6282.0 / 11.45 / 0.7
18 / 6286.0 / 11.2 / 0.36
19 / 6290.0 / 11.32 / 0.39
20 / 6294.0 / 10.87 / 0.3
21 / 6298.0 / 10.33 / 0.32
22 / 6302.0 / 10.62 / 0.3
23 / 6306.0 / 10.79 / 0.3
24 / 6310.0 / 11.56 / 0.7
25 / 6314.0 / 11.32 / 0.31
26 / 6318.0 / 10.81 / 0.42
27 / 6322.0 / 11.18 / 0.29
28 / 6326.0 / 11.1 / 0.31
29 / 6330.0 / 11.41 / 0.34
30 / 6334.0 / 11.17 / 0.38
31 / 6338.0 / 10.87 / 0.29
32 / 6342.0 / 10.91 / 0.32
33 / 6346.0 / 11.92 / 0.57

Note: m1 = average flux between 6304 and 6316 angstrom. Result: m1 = 11.2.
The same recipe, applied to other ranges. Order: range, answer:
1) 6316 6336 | 11.1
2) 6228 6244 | 10.6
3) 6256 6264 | 10.5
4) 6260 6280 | 11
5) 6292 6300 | 10.6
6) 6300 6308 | 10.7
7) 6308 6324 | 11.2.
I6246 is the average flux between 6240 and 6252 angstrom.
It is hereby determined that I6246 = 10.6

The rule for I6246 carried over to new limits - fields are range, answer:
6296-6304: 10.5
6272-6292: 11.2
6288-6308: 10.8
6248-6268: 10.8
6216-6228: 10.8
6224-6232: 10.3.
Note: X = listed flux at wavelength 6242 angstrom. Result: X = 10.61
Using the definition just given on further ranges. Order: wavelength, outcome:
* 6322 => 11.18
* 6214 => 11.19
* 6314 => 11.32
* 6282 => 11.45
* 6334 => 11.17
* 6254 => 10.4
